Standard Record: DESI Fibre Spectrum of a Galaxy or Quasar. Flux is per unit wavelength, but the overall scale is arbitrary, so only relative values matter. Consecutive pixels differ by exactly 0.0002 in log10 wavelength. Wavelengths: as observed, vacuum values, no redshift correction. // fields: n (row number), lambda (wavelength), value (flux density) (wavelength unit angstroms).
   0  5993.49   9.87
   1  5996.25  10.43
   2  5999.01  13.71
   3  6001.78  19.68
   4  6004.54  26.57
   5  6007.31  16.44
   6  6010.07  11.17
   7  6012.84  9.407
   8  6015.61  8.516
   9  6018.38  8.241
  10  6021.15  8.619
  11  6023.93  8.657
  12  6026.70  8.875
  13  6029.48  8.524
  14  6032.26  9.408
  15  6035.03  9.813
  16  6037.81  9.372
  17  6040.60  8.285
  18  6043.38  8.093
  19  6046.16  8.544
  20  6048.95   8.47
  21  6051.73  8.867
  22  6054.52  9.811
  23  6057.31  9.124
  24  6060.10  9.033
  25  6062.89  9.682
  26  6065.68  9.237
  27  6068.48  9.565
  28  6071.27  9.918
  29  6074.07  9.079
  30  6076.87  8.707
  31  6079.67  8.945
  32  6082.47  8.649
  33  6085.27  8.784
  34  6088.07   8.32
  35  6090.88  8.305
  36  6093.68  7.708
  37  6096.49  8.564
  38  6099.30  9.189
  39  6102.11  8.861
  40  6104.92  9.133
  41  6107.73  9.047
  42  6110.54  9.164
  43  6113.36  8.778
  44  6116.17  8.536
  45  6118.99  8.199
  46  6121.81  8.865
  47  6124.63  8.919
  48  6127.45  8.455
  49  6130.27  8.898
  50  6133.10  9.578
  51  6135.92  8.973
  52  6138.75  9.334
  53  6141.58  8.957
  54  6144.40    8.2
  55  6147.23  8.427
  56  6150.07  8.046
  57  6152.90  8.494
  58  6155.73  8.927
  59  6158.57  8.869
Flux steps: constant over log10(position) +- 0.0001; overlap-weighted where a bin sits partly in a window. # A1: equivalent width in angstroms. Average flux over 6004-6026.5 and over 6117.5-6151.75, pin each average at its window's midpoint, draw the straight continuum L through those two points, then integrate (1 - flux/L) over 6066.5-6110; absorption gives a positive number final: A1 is 4.16 angstroms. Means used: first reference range 11.5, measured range 8.86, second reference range 8.73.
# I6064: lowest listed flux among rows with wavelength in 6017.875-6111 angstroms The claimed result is 7.708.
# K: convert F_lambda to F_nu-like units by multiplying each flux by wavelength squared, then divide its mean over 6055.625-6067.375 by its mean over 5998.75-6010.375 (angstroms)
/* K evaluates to 0.5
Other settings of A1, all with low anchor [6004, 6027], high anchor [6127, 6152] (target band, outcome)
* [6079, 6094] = 2.2 angstroms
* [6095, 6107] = 0.8 angstroms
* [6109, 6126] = 0.9 angstroms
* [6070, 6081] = 1.1 angstroms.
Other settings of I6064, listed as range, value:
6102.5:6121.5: 8.199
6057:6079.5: 8.707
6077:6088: 8.649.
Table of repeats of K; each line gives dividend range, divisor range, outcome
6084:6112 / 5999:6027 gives 0.70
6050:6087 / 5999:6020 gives 0.66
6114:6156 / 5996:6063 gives 0.84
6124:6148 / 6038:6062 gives 1.03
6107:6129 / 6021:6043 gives 1.01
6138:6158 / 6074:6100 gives 1.02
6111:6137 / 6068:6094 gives 1.01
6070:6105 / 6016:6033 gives 1.03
